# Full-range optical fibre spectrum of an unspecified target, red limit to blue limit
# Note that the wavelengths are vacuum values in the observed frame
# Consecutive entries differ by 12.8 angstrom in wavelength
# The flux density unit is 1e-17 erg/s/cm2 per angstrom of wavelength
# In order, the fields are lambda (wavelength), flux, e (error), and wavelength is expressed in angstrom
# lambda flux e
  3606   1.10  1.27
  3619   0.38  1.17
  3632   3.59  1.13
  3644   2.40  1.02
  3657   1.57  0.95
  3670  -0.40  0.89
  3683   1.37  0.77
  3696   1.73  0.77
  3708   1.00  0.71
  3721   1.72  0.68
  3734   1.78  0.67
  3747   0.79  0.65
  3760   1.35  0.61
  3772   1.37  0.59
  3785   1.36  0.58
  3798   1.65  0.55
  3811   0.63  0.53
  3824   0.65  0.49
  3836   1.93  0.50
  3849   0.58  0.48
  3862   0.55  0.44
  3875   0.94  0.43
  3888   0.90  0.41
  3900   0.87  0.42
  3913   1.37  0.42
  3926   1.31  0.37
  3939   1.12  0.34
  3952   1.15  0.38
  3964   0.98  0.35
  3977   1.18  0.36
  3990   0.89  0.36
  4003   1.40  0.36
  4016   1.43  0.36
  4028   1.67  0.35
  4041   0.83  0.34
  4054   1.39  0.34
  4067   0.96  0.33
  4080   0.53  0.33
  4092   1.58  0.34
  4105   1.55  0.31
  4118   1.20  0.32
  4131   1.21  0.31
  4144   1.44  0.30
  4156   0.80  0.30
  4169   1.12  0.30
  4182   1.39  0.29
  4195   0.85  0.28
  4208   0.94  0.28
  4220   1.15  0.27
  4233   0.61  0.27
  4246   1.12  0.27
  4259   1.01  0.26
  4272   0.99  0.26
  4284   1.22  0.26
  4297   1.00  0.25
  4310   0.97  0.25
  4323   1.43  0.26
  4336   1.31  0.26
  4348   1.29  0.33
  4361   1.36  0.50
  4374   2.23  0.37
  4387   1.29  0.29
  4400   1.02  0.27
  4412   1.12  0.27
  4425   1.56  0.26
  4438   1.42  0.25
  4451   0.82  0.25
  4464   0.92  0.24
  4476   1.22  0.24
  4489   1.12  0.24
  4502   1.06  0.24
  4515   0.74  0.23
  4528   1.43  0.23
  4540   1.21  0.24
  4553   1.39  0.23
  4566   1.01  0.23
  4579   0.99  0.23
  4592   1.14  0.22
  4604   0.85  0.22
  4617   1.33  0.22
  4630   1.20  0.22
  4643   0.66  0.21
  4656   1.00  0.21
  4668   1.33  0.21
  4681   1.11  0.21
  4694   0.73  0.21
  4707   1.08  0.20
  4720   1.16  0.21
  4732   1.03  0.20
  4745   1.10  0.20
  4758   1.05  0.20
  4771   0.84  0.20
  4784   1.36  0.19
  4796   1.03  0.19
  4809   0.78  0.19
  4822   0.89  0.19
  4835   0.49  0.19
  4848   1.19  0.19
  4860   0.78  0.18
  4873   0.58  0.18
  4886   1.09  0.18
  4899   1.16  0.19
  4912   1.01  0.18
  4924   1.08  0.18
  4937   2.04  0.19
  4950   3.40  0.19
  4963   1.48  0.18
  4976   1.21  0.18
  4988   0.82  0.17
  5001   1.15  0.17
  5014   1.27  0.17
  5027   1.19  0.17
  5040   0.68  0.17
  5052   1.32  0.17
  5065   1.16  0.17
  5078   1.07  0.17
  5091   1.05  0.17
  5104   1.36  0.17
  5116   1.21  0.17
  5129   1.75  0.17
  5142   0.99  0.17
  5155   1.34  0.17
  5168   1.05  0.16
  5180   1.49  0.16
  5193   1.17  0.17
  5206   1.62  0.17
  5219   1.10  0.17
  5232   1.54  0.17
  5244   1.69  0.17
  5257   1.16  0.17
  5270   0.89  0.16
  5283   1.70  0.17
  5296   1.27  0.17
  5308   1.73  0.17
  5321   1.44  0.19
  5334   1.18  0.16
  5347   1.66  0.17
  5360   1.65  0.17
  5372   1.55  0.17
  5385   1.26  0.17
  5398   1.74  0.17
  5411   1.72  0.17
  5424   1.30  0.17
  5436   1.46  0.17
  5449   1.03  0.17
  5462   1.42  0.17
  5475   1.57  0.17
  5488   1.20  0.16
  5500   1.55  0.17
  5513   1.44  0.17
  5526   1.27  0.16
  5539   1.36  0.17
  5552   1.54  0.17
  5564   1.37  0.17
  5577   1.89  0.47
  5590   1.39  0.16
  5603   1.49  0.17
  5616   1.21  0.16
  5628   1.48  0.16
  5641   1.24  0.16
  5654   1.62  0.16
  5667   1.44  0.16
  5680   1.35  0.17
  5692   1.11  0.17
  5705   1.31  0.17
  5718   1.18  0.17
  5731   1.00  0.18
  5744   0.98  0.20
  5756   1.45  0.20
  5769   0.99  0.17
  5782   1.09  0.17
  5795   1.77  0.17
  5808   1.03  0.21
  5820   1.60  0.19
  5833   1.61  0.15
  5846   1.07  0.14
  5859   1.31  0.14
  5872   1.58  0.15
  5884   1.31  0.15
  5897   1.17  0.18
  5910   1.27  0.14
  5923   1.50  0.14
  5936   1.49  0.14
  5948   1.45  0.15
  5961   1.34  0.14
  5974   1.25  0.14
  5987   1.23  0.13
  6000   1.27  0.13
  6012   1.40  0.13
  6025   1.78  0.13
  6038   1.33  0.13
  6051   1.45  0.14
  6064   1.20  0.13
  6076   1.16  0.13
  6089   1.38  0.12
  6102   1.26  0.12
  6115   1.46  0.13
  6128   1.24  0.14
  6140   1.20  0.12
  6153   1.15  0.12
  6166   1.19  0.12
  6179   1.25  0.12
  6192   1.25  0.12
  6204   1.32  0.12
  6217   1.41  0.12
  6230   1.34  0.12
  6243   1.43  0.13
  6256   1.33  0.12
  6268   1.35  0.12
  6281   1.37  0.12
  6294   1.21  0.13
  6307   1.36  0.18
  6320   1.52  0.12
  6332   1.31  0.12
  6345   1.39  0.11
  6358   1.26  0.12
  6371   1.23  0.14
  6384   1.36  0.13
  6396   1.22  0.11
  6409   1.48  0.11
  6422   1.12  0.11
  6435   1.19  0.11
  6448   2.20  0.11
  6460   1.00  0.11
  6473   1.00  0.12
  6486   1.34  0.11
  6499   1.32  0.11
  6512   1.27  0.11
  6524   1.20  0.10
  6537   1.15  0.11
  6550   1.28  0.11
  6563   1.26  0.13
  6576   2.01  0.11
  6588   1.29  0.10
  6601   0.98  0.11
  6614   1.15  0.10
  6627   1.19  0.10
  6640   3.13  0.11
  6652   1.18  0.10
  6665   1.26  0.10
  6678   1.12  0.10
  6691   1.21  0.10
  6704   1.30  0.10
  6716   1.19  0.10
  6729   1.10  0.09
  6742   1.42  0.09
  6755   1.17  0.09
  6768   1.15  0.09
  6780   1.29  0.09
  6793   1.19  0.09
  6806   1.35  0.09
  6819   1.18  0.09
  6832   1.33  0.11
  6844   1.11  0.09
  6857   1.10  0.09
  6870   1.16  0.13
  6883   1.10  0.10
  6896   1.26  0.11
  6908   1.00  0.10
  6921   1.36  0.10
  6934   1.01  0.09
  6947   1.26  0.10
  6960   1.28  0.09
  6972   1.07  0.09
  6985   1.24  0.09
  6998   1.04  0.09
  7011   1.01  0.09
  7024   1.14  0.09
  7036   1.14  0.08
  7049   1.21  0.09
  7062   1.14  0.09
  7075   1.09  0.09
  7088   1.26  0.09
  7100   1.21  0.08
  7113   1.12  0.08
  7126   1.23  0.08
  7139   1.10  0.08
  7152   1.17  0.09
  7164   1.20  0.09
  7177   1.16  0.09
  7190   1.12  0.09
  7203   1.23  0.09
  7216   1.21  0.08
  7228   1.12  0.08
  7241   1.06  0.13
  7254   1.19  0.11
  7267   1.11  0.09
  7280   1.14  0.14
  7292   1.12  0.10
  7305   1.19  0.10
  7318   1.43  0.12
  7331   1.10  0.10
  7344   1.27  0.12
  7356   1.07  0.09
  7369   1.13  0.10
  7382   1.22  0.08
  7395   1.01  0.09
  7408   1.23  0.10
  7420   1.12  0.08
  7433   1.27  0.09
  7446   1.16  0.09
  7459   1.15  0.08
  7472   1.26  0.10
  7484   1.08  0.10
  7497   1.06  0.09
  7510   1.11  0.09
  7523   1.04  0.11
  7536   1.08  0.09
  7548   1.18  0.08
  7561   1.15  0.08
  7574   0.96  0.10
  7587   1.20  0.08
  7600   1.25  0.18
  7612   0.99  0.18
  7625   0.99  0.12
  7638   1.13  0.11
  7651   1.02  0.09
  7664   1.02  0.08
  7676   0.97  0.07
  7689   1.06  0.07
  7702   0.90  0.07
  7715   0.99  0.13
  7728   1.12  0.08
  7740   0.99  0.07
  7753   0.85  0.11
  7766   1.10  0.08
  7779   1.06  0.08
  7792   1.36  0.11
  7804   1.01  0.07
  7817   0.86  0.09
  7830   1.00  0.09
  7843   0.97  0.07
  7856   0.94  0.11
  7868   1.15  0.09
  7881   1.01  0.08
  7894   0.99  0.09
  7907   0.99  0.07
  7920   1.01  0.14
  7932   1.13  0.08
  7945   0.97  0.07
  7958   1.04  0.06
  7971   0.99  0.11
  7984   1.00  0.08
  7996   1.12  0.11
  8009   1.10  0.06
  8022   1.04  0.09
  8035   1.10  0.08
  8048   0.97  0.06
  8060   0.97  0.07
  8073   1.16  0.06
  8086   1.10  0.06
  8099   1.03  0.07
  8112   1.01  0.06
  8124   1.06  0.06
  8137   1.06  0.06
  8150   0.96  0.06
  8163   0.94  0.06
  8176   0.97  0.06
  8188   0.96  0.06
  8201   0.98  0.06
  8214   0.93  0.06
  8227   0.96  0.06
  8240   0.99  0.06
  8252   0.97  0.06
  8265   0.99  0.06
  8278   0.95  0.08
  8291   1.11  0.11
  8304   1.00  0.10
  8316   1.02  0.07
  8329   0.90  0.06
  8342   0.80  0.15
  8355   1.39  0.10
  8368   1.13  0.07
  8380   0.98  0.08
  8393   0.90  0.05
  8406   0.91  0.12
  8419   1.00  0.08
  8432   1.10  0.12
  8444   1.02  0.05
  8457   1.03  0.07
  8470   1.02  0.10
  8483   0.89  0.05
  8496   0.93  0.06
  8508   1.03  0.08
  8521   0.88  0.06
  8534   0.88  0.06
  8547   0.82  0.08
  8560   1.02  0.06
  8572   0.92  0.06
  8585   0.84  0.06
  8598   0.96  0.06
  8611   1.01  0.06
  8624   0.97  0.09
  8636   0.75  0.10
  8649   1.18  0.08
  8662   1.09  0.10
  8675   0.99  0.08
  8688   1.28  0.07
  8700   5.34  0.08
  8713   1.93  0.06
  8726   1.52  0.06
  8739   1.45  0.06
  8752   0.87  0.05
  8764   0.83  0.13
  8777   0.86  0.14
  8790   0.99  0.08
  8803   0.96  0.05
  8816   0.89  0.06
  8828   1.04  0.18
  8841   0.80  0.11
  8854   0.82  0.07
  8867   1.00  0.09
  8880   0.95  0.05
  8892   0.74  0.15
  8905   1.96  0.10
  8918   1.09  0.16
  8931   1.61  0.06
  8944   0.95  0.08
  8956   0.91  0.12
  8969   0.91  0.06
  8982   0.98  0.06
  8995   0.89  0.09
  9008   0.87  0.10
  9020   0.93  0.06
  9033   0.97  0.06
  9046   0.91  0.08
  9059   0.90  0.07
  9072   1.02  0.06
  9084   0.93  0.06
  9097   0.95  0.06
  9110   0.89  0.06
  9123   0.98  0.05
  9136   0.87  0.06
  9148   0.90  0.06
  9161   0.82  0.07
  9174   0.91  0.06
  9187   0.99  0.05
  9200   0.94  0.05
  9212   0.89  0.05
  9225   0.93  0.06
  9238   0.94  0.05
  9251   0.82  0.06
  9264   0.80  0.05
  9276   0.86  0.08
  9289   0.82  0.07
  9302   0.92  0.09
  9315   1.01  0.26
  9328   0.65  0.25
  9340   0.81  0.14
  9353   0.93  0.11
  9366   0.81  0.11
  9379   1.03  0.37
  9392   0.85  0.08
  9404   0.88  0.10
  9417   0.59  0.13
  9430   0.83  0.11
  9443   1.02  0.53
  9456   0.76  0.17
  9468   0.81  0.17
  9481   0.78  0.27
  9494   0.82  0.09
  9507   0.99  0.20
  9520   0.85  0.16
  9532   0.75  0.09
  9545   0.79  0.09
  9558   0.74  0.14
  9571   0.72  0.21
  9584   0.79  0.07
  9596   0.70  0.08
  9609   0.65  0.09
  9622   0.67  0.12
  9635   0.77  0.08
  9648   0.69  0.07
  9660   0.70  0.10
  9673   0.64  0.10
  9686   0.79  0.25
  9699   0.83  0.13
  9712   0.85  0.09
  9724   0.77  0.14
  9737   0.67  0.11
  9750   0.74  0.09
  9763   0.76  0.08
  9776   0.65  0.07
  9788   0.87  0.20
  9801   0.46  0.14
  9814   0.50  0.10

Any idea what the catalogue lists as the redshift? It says 0.33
